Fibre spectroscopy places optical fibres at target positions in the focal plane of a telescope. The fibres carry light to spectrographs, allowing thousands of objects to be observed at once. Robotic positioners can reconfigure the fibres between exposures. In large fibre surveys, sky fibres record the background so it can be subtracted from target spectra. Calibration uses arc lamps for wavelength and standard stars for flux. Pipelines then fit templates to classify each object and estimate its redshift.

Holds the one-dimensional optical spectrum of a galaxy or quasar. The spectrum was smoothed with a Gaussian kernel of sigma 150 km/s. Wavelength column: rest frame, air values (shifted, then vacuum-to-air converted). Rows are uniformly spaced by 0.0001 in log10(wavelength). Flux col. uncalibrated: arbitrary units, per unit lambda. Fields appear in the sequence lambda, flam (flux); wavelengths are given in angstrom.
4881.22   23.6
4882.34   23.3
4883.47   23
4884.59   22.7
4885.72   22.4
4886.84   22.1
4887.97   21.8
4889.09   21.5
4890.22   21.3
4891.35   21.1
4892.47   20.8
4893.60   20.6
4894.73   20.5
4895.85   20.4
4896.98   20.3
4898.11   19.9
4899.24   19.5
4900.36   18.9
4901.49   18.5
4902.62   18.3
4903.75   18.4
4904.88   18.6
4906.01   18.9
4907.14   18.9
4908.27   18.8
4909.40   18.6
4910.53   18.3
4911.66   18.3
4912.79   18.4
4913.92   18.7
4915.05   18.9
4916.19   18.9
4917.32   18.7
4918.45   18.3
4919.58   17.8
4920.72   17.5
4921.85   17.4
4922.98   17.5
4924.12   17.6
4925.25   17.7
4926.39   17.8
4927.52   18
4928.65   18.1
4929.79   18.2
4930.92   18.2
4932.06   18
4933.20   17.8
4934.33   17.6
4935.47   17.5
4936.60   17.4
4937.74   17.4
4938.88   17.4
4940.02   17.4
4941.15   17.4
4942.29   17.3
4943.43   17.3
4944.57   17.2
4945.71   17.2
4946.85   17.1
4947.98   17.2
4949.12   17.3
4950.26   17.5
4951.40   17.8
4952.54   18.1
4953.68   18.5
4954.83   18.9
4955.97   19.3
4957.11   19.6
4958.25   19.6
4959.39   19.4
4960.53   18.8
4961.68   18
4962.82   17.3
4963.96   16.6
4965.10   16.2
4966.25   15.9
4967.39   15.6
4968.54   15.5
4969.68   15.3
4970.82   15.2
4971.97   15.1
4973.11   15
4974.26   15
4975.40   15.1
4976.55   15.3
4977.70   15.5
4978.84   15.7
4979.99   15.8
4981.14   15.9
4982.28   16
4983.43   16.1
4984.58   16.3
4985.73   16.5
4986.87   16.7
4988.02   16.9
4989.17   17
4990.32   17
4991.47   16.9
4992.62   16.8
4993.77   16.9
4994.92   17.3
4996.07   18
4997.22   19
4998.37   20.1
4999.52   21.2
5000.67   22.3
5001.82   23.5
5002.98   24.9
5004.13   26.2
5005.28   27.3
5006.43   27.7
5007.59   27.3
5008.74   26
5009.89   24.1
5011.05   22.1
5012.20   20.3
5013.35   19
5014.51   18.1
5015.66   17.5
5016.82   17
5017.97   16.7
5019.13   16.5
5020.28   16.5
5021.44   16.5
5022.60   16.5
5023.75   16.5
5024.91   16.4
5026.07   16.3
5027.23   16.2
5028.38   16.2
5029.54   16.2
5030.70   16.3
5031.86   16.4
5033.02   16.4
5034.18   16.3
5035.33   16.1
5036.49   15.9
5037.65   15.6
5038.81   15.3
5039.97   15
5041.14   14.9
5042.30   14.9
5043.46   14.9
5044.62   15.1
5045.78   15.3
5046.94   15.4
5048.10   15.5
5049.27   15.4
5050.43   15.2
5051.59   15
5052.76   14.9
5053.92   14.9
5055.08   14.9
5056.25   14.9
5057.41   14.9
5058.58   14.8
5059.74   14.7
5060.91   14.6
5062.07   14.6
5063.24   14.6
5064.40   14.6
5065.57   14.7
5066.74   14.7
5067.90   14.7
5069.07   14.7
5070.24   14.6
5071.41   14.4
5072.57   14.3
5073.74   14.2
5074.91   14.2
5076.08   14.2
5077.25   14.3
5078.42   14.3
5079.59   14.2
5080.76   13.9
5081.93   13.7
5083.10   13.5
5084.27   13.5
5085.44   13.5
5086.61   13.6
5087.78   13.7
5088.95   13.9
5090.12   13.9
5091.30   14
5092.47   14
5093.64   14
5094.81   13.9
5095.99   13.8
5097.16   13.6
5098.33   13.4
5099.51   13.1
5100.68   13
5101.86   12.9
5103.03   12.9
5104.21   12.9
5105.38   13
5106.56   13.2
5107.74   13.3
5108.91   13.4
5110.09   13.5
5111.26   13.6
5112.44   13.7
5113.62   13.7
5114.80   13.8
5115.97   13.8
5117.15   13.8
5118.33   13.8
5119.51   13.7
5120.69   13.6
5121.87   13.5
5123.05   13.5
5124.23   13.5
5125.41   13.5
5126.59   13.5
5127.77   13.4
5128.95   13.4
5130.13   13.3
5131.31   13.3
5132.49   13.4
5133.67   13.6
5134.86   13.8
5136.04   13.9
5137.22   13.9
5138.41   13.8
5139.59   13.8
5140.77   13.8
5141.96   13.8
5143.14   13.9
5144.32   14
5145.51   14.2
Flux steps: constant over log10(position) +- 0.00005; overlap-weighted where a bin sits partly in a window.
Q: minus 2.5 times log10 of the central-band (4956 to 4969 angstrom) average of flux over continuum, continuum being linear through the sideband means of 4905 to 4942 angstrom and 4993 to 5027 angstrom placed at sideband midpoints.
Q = 0.084 mag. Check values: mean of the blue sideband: 18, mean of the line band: 17.6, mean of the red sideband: 20.2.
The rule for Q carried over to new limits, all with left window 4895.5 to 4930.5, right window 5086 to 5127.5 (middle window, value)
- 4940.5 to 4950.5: 0.02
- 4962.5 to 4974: 0.09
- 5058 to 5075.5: 0.00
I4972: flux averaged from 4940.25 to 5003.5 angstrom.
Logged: 17.4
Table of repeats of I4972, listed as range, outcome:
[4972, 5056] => 17.5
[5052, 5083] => 14.5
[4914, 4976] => 17.5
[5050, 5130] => 13.9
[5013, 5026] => 16.9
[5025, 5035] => 16.3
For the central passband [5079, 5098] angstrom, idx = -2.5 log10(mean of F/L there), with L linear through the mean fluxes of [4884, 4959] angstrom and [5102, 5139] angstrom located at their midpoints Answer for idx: 0.04 mag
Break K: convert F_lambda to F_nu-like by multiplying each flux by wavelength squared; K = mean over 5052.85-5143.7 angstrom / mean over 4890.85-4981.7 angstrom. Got 0.8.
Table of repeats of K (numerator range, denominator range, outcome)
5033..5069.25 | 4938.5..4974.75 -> 0.91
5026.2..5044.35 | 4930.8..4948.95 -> 0.94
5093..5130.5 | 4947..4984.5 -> 0.85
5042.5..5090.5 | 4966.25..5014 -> 0.80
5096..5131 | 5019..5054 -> 0.88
